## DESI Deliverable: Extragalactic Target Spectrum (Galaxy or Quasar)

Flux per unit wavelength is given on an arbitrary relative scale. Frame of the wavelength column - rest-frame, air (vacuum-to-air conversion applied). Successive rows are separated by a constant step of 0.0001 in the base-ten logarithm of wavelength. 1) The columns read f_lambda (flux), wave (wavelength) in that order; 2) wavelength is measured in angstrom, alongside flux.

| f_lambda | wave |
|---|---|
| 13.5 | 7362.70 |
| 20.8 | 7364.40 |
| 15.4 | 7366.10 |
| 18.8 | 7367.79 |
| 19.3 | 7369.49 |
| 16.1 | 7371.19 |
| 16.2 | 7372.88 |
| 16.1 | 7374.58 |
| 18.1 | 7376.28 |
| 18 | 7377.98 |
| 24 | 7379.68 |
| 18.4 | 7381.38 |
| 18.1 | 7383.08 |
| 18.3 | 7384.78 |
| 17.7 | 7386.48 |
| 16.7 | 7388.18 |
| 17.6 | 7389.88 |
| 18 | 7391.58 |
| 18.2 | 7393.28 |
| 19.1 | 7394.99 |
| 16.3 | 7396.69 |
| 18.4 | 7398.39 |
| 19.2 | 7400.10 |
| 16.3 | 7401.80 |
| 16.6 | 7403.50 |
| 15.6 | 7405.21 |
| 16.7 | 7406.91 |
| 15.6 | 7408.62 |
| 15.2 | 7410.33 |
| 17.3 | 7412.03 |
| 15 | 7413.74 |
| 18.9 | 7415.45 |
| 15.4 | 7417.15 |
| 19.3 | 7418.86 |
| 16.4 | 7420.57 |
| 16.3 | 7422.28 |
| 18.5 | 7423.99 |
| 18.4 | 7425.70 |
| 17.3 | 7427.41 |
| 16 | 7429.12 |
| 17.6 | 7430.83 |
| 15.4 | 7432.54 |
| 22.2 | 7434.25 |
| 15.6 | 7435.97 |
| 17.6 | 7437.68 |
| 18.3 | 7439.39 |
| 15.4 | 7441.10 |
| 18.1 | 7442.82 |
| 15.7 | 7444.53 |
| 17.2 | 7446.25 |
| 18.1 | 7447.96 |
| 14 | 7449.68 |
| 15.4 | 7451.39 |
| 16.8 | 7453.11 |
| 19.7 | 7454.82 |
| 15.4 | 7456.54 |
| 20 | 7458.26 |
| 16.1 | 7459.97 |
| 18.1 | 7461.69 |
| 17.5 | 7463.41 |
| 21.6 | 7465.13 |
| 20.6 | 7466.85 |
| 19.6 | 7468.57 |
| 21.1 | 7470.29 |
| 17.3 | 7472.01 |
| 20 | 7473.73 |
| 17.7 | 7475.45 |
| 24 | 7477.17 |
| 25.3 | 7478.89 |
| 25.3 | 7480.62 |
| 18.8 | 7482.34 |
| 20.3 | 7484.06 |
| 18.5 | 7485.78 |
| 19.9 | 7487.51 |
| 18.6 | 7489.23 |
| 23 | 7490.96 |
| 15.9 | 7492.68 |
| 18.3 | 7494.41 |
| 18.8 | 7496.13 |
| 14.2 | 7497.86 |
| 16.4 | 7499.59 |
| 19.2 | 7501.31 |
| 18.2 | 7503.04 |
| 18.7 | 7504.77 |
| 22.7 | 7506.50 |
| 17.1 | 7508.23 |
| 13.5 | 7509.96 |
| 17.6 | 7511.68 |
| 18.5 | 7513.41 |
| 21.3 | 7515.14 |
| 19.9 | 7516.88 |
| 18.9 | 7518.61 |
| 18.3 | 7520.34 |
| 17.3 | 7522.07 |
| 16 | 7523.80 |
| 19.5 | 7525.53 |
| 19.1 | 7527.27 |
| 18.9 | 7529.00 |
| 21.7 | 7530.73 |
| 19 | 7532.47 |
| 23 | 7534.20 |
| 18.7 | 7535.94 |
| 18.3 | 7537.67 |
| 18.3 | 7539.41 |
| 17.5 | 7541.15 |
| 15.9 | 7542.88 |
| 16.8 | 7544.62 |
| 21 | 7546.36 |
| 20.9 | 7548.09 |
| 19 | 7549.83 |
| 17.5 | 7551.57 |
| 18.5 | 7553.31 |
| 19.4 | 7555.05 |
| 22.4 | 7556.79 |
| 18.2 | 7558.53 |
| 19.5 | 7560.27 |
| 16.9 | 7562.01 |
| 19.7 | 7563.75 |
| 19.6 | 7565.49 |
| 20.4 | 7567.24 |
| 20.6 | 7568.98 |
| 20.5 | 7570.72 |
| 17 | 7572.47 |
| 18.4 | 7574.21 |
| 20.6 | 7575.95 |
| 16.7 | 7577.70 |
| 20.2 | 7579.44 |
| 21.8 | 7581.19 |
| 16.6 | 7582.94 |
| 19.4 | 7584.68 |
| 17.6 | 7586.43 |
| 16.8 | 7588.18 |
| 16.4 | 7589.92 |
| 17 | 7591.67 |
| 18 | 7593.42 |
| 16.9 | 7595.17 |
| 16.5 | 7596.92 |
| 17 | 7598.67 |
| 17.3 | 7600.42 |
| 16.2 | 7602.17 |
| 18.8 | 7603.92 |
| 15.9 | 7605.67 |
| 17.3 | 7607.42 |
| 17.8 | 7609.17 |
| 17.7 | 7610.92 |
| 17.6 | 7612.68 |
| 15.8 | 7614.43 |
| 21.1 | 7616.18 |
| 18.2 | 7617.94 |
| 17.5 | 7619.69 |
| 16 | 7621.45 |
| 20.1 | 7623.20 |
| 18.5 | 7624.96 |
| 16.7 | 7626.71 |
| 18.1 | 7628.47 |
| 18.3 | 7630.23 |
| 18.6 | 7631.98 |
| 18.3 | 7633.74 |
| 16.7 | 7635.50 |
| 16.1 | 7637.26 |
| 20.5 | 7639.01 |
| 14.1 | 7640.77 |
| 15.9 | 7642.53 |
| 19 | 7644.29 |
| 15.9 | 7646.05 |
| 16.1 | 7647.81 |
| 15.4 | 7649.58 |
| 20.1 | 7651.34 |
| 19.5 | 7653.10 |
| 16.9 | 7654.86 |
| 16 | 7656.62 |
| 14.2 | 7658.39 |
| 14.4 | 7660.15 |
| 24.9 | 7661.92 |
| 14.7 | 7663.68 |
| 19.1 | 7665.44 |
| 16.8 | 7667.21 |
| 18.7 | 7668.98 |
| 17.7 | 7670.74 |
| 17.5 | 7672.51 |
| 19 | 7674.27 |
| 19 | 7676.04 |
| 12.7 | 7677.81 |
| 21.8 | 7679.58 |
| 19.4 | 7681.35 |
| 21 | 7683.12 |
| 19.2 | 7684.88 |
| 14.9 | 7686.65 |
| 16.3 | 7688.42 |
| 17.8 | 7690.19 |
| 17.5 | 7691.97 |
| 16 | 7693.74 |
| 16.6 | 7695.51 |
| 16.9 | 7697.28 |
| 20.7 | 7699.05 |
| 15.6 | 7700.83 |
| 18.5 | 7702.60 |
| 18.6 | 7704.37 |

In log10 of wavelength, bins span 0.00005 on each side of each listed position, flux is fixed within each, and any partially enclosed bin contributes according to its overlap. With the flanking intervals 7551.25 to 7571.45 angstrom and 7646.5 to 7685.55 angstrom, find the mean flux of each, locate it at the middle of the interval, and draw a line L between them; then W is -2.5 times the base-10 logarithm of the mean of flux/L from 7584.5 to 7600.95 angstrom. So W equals 0.109 mag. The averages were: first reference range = 19.5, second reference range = 17.9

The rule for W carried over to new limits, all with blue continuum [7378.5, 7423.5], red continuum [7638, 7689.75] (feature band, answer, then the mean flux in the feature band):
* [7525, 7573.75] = -0.10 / 19.2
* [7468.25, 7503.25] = -0.12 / 19.6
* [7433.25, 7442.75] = -0.02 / 17.8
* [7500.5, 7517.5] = -0.07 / 18.6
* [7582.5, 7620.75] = 0.01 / 17.4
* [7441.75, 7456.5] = 0.05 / 16.8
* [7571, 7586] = -0.08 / 18.9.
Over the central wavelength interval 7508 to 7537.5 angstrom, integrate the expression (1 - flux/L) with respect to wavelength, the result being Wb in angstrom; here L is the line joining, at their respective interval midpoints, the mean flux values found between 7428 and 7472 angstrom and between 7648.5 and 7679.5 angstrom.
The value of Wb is -1.8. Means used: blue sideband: 17.7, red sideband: 17.5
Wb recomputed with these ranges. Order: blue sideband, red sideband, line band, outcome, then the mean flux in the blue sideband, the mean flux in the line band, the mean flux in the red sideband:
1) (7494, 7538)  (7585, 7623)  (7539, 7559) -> -0.74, 18.6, 18.8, 17.4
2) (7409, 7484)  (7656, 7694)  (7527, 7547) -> -1.14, 18.1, 19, 17.7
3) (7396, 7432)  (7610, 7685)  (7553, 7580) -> -2.78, 17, 19.3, 17.8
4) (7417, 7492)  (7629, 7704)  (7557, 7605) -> -1.06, 18.5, 18.4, 17.6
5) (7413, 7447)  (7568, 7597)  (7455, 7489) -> -4.41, 17.2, 19.8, 18.3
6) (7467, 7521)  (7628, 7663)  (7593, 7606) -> 0.65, 19.3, 17.1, 17.4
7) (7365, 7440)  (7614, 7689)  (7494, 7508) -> -0.54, 17.5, 18.3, 17.7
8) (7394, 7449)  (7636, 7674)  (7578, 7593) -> -0.76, 17.1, 18.2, 17.3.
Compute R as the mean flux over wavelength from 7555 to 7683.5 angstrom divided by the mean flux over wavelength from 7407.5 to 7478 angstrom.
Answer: 1.02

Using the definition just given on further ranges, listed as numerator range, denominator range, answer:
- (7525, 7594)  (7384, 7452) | 1.11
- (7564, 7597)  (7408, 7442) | 1.08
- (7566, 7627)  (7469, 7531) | 0.94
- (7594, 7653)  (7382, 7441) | 1.01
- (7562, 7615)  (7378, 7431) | 1.03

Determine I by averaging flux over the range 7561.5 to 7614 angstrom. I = 18.1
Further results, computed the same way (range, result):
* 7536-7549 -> 18.4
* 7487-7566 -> 18.7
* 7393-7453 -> 17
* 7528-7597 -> 18.8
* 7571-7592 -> 18.3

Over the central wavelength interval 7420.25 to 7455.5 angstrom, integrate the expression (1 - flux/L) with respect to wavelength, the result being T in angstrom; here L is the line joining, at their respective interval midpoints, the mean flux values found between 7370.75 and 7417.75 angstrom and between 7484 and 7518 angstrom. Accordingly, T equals 1.4 angstrom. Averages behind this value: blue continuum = 17.4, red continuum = 18.5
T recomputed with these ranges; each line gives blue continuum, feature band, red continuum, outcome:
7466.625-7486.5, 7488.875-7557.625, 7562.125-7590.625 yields 4.0 angstrom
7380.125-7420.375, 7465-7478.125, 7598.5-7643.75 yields -2.1 angstrom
